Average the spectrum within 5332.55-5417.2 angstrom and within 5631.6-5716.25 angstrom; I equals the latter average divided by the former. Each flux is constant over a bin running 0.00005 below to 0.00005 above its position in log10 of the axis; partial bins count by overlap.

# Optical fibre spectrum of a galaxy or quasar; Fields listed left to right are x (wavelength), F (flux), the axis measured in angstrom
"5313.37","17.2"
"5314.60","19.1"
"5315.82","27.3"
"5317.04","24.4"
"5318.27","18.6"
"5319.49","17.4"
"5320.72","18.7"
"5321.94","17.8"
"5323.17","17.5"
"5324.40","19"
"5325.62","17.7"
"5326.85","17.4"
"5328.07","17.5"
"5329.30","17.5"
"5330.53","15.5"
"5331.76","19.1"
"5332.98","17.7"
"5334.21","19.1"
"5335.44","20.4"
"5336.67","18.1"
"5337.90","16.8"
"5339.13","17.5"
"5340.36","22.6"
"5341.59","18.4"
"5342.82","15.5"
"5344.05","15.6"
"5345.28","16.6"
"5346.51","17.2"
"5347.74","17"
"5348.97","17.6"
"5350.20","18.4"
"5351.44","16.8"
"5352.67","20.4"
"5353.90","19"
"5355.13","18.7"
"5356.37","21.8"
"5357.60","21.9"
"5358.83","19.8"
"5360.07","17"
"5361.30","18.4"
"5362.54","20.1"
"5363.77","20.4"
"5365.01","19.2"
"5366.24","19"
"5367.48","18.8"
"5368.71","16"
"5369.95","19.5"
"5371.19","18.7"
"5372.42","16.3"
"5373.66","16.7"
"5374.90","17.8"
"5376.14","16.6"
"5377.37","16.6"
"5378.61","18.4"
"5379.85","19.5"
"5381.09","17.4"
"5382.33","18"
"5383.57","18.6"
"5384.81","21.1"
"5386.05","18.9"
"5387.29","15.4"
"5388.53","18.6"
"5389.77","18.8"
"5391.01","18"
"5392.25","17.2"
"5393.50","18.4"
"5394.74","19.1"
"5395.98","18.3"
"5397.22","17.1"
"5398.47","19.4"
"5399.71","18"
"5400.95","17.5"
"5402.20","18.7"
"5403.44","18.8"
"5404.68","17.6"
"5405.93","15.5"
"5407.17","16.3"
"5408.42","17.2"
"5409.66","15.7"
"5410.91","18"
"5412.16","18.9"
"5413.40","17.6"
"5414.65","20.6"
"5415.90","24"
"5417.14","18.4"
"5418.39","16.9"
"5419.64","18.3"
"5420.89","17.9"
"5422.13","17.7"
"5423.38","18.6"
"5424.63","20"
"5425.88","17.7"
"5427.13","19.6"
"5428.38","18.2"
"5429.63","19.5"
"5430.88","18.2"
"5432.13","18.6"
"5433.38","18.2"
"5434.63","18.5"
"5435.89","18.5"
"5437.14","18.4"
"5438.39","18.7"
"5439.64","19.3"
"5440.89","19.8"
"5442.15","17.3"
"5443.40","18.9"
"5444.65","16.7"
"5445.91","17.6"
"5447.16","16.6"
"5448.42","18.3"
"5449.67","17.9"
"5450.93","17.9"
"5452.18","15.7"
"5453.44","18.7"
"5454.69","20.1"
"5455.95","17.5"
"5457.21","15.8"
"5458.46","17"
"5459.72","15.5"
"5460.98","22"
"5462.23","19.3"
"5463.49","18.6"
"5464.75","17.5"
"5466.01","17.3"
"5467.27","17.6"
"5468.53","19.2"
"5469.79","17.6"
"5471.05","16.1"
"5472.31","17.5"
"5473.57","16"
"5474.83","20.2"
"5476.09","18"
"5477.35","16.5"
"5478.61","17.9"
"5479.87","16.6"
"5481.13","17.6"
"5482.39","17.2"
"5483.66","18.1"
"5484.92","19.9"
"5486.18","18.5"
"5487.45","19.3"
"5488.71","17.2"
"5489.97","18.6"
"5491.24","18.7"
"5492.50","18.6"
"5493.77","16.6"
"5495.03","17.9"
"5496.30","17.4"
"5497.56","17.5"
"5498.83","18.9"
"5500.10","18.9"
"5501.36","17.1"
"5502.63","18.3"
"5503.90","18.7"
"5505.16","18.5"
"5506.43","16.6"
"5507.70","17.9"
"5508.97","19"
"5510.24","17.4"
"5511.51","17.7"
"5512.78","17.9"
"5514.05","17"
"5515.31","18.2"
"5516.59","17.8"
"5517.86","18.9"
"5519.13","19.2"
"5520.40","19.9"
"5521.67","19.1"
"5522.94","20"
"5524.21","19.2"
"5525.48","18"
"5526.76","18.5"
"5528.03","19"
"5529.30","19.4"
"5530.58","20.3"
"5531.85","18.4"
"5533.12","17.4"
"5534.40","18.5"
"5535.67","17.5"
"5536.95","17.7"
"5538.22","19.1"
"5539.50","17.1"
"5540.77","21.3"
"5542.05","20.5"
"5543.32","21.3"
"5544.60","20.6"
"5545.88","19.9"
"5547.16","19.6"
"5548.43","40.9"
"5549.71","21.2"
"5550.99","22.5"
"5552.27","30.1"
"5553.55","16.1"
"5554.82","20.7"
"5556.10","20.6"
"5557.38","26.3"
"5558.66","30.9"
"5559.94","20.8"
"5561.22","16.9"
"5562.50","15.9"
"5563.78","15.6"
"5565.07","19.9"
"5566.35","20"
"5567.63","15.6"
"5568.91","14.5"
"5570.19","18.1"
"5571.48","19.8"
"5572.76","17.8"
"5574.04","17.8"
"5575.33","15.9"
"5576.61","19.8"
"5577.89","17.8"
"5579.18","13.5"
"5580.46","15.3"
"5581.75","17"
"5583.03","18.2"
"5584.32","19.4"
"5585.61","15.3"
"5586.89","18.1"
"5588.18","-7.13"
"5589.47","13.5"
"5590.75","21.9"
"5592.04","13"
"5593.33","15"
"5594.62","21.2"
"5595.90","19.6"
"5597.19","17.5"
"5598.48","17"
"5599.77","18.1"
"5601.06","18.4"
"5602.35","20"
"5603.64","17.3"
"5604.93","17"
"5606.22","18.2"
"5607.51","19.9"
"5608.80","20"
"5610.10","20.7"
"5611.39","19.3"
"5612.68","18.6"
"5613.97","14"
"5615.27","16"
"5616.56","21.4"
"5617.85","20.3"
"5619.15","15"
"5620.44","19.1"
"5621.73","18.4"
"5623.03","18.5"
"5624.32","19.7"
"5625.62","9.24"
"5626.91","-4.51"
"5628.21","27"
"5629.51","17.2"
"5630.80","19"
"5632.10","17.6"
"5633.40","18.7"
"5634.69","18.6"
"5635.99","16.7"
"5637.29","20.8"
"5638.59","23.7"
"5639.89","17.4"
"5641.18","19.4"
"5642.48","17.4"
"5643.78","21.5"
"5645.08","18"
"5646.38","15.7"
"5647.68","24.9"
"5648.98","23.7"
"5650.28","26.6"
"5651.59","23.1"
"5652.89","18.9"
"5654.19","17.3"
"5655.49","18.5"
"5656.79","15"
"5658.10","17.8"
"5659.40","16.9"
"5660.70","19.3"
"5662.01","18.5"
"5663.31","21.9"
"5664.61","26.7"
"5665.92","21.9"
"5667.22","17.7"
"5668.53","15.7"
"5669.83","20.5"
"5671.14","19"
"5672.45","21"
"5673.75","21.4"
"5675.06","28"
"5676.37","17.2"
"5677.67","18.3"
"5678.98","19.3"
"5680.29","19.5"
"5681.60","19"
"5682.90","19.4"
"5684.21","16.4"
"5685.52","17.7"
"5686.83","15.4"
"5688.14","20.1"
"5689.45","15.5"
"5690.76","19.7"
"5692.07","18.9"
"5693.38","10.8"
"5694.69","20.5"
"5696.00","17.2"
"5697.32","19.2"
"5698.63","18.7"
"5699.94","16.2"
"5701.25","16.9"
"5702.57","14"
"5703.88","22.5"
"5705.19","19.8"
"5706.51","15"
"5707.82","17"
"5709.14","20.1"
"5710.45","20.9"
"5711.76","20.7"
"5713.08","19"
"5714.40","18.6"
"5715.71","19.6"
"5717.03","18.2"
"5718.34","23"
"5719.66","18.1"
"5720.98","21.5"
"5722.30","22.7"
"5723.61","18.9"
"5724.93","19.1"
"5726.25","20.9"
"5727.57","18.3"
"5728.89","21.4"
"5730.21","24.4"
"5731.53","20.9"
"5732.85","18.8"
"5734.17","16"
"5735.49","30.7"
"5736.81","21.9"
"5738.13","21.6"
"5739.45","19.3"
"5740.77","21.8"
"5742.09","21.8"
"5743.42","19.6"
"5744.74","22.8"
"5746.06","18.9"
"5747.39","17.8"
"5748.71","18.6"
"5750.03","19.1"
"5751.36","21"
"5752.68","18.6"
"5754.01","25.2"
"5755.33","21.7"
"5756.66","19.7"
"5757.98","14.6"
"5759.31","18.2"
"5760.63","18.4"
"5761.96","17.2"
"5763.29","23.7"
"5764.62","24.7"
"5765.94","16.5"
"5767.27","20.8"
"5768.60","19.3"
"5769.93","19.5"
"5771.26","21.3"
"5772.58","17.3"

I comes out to 1.0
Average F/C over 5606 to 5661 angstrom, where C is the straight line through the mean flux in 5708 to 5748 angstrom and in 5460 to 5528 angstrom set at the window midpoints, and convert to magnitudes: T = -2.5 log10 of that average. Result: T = 0.06 mag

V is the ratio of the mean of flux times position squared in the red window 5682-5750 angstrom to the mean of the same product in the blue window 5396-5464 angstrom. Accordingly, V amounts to 1.18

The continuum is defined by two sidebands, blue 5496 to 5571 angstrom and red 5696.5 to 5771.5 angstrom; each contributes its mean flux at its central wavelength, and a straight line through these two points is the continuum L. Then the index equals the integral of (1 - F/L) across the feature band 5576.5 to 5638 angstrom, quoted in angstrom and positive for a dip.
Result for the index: 8.38 angstrom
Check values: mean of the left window 19.5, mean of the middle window 17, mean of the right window 19.9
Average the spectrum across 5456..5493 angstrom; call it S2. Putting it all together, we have 17.9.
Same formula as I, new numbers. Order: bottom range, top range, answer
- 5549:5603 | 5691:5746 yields 1.09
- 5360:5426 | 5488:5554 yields 1.06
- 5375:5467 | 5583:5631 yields 0.93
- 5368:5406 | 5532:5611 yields 1.04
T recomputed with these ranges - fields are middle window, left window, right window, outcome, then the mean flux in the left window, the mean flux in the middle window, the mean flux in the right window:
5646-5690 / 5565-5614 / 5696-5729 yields -0.07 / 17.1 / 19.7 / 19.1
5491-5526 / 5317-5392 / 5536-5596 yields 0.03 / 18.3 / 18.2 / 18.8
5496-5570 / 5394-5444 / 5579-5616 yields -0.13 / 18.4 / 19.6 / 16.8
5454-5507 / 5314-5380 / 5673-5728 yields 0.04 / 18.5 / 18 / 18.9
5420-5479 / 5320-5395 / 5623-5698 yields 0.02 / 18.2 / 18.1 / 18.8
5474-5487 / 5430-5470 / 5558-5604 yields -0.01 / 18.1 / 18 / 17.2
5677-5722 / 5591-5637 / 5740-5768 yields 0.04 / 17.6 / 18.5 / 20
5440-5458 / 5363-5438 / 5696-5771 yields 0.04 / 18.3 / 17.8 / 19.9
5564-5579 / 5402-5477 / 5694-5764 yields 0.07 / 18.1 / 17.7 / 19.8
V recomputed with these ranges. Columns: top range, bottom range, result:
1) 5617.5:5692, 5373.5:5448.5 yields 1.13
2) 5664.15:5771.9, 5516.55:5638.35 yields 1.12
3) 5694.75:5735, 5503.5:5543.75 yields 1.11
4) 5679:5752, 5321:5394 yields 1.21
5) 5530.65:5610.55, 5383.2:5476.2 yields 1.09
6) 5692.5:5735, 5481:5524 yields 1.13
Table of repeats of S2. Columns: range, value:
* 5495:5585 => 19.2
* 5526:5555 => 20.8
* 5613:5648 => 17.7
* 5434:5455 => 18.1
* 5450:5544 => 18.2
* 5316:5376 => 18.4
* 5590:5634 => 17.6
